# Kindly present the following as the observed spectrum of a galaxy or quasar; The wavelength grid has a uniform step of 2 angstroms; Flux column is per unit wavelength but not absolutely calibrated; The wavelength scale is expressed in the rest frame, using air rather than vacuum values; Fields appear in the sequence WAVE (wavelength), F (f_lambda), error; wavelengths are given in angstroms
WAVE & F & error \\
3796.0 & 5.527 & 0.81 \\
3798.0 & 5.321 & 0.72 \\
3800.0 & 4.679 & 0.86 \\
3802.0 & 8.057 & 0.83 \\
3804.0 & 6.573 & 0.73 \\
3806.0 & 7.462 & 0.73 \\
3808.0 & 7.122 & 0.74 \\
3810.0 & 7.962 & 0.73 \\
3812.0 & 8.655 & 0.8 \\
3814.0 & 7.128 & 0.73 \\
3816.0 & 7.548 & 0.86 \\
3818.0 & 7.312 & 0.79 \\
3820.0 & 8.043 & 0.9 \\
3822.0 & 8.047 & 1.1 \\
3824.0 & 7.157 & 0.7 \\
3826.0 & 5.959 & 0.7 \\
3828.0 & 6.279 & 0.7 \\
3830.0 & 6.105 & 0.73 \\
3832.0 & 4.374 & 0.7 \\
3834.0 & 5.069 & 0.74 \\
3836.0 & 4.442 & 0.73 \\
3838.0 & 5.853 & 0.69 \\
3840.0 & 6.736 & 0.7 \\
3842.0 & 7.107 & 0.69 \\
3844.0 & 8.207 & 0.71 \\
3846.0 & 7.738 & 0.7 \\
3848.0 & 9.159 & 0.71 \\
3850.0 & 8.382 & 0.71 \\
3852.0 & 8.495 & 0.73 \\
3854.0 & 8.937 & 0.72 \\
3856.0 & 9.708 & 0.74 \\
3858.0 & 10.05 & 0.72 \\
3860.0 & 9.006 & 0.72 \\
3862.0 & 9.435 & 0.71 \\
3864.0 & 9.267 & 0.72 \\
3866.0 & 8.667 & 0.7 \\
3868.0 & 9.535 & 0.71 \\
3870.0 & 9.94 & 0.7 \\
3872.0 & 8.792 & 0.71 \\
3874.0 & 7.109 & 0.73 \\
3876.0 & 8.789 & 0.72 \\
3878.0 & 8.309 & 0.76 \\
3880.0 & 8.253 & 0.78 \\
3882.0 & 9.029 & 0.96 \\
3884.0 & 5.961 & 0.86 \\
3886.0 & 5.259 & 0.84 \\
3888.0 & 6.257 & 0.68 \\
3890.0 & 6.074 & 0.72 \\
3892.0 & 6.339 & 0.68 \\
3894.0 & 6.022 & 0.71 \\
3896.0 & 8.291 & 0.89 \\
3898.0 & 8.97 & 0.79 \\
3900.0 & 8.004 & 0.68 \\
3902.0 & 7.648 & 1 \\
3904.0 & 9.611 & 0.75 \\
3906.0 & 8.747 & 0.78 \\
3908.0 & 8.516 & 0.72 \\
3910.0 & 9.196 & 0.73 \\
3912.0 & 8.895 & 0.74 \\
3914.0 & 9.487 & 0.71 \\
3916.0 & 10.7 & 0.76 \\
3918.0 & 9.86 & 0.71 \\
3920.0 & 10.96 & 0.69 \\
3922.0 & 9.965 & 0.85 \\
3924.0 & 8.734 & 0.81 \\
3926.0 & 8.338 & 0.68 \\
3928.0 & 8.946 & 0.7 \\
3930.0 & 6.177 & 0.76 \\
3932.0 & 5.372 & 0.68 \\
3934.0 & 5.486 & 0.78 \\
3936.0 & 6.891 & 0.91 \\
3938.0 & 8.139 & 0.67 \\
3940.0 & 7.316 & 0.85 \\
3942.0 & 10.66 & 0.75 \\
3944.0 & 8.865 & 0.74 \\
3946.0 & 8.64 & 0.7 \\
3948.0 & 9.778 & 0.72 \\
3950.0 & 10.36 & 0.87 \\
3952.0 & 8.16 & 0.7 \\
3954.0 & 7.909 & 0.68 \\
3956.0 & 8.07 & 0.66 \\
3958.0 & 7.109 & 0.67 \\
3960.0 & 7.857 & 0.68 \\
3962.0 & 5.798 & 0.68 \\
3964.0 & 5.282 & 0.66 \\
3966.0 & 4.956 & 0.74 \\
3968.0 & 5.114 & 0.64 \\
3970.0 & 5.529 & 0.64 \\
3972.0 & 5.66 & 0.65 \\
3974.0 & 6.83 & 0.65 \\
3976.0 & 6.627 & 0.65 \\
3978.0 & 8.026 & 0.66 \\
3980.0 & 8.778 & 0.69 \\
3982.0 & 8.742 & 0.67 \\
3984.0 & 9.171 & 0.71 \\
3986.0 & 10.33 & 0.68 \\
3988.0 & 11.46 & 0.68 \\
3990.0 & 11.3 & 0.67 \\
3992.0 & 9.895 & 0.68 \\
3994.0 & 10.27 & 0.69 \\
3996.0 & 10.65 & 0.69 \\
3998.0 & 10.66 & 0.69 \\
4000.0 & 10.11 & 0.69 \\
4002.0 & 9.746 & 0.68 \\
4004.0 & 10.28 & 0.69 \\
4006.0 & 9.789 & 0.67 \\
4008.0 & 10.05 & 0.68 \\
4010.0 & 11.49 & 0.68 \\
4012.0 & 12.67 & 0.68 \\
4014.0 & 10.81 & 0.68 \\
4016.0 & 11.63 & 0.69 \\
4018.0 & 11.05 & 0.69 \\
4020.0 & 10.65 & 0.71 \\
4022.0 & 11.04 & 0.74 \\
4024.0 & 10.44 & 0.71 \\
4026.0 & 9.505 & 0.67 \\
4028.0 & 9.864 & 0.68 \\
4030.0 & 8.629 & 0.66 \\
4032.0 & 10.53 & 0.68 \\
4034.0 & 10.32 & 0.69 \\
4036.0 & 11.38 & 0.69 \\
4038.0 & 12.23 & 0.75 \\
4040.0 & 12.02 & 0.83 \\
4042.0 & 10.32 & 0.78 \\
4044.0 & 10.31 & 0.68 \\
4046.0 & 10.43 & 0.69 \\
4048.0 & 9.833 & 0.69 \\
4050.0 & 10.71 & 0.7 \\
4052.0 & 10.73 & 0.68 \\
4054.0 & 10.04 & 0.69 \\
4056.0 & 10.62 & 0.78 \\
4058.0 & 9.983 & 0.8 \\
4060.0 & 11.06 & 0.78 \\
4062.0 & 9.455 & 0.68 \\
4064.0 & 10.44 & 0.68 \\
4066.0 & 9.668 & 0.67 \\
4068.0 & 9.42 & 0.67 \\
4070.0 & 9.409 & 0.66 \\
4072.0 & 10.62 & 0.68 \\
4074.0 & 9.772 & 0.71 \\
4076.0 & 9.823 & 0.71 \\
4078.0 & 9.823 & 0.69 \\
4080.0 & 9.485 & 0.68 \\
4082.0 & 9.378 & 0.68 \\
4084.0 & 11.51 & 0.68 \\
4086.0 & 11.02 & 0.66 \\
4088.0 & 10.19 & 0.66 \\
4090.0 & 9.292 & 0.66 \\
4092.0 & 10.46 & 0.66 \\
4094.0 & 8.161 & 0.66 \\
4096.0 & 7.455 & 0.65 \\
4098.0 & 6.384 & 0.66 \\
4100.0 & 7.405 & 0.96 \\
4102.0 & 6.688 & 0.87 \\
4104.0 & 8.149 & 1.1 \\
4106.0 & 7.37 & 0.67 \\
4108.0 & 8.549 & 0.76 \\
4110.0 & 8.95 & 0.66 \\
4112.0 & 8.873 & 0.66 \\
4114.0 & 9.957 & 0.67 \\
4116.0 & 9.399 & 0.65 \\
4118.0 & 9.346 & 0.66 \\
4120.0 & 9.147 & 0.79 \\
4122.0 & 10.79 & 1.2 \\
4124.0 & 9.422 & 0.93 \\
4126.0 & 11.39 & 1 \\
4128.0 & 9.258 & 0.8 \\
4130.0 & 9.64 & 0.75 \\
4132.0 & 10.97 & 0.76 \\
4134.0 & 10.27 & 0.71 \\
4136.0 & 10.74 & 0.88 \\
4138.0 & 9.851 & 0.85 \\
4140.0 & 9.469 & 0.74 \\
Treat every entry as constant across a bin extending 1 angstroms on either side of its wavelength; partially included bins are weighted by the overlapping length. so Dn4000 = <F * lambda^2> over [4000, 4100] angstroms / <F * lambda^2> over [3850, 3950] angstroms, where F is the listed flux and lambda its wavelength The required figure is 1.30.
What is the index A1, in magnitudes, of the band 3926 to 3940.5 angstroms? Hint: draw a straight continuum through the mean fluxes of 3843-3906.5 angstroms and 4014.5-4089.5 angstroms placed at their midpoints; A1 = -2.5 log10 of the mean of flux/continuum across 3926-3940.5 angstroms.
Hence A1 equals 0.267 mag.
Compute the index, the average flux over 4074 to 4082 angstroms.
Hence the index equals 9.68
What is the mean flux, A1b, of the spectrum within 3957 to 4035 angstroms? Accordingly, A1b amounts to 9.2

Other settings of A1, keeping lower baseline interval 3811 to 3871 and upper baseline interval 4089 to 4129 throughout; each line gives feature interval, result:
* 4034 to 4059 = -0.24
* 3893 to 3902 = 0.02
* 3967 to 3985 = 0.16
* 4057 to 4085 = -0.15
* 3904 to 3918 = -0.16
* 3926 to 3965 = 0.06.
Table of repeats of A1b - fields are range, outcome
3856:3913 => 8.24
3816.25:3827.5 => 7.27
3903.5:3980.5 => 7.97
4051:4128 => 9.46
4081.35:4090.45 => 10.4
